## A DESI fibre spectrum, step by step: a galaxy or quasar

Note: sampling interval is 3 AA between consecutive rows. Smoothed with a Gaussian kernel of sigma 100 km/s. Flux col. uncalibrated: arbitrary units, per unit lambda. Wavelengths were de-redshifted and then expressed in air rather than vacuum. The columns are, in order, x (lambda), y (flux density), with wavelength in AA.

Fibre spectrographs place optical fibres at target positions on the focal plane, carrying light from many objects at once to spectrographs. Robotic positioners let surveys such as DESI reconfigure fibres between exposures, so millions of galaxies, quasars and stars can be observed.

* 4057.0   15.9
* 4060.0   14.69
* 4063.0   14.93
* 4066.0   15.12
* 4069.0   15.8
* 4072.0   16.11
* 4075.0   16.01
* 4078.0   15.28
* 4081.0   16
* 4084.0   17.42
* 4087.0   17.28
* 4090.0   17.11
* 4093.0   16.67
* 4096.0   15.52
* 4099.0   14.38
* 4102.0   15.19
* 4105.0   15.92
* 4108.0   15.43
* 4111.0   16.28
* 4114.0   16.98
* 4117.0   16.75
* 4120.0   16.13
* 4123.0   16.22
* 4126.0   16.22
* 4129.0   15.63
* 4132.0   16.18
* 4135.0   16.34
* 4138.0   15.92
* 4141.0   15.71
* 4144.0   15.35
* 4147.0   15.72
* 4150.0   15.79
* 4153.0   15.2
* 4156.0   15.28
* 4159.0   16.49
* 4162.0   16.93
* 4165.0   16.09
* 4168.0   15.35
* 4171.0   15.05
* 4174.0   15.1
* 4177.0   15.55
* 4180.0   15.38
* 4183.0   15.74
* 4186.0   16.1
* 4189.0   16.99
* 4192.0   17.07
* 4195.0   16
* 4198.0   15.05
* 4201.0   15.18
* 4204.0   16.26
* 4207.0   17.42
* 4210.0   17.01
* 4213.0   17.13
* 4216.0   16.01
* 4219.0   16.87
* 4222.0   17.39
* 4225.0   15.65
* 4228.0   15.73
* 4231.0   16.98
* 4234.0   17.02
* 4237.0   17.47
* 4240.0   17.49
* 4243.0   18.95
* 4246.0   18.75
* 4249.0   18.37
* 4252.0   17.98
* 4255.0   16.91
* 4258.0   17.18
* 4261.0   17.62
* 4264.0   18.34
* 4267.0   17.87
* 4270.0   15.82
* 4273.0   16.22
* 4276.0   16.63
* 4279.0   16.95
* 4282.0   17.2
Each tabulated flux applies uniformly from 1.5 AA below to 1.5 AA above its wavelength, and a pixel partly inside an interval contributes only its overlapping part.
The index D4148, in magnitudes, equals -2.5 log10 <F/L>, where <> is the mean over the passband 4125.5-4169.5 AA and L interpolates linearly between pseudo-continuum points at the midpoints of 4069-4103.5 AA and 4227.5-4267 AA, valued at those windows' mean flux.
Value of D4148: 0.05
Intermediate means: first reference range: 16.1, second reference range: 17.7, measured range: 15.9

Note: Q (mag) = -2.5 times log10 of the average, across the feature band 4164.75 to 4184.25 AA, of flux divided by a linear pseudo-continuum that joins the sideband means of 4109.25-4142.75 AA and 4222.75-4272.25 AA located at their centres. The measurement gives 0.08 mag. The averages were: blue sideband 16.2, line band 15.4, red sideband 17.4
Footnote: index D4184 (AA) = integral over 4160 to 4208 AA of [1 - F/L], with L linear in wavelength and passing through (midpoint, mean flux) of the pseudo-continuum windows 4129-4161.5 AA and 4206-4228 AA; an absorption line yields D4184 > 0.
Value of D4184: 1.04 AA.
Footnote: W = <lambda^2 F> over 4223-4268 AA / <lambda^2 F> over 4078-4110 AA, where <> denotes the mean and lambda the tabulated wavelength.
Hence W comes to 1.17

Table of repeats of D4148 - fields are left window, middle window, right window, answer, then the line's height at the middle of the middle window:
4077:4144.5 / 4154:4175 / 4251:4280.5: 0.05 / 16.5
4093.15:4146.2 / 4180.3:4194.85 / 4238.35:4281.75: 0.02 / 16.7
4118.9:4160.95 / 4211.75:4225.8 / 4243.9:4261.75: 0.04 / 17.3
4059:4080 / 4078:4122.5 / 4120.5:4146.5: -0.03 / 15.7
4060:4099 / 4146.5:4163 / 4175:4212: 0.01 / 16.1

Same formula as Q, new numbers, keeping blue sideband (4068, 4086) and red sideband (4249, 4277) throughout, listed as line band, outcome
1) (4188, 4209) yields 0.04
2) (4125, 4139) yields 0.03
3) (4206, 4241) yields 0.01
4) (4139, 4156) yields 0.07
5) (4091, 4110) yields 0.05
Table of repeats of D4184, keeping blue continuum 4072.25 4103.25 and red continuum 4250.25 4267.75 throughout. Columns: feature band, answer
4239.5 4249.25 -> -0.5 AA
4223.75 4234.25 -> 0.7 AA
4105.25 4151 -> 1.2 AA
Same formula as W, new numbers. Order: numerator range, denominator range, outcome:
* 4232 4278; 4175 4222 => 1.10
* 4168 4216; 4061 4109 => 1.06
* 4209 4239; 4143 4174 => 1.10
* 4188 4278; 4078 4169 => 1.12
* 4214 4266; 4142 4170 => 1.14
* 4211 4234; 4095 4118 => 1.11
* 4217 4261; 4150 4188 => 1.14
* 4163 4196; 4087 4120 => 1.02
